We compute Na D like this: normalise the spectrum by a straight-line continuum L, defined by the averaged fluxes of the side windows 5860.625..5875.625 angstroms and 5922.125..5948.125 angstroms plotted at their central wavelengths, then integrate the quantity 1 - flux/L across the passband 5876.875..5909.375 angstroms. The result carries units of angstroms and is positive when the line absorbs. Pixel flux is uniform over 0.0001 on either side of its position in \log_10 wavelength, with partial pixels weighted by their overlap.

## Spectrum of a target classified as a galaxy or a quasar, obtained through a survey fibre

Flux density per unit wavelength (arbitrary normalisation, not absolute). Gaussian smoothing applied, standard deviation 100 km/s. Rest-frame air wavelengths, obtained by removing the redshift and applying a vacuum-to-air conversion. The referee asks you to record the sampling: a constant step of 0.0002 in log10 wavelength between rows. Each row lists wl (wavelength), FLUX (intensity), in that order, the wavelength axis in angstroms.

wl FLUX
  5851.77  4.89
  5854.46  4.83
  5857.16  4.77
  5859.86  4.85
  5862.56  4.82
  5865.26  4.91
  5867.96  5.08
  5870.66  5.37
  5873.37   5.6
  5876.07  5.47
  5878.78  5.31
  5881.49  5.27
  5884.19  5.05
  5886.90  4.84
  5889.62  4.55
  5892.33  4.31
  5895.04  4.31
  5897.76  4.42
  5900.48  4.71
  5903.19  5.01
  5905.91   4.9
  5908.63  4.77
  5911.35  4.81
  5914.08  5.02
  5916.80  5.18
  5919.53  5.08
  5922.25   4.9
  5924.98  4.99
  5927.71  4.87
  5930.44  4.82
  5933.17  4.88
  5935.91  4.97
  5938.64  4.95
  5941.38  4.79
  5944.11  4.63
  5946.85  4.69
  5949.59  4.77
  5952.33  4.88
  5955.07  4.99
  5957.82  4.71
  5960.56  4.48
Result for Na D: 1.6 angstroms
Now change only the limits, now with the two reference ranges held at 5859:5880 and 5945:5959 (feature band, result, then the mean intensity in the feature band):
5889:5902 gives 1.5 angstroms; 4.46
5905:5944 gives 0.1 angstroms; 4.91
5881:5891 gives 0.4 angstroms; 4.9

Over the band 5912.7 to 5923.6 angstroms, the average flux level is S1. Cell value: 5.04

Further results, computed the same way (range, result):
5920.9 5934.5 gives 4.89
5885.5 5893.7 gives 4.57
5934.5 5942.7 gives 4.9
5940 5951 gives 4.72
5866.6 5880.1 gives 5.37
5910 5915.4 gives 4.91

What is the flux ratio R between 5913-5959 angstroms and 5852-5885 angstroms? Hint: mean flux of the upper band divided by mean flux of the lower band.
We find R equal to 1.0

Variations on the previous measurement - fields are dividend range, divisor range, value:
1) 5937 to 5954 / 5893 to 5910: 1.03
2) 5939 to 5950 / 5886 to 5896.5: 1.06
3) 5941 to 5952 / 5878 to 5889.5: 0.94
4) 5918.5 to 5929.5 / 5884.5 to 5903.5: 1.08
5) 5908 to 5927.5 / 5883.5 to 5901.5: 1.08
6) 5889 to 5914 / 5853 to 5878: 0.92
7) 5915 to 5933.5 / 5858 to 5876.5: 0.97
